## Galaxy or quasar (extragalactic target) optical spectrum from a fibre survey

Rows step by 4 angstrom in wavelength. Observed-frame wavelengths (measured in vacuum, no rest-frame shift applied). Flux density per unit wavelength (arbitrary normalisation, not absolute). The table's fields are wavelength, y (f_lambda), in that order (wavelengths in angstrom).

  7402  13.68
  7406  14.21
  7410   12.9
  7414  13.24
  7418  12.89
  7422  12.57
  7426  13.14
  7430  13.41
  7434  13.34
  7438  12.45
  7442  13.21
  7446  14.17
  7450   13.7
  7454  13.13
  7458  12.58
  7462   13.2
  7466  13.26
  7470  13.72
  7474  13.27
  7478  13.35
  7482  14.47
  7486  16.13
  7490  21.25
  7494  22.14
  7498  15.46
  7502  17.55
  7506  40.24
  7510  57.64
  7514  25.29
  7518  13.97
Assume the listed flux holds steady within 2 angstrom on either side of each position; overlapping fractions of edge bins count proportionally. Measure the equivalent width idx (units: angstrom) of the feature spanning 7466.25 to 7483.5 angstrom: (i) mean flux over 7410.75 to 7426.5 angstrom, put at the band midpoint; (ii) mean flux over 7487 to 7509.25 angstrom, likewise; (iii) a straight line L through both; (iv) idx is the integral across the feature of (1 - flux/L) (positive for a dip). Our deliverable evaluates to 6.3 angstrom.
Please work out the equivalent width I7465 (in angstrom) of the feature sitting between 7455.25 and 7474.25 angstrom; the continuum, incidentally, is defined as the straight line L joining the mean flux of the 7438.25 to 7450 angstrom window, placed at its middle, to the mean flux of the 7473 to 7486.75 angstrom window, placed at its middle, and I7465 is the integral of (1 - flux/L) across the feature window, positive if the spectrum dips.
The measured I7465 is 0.98 angstrom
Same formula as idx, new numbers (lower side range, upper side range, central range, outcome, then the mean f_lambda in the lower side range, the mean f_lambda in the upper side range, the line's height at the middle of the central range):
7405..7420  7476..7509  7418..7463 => 7.85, 13.2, 21.2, 16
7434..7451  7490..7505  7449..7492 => 6.34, 13.4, 20.2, 16.9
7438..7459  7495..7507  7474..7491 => 3.44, 13.3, 22.9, 19.5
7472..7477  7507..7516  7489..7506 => 5.09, 13.3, 41.3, 30.7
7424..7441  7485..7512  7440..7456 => 2.81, 13.1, 27.6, 16.5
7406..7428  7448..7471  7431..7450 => -0.26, 13.1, 13.2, 13.2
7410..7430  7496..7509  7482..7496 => 3.21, 13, 27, 24.7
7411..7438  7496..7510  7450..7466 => 5.45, 13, 29.2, 19.9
